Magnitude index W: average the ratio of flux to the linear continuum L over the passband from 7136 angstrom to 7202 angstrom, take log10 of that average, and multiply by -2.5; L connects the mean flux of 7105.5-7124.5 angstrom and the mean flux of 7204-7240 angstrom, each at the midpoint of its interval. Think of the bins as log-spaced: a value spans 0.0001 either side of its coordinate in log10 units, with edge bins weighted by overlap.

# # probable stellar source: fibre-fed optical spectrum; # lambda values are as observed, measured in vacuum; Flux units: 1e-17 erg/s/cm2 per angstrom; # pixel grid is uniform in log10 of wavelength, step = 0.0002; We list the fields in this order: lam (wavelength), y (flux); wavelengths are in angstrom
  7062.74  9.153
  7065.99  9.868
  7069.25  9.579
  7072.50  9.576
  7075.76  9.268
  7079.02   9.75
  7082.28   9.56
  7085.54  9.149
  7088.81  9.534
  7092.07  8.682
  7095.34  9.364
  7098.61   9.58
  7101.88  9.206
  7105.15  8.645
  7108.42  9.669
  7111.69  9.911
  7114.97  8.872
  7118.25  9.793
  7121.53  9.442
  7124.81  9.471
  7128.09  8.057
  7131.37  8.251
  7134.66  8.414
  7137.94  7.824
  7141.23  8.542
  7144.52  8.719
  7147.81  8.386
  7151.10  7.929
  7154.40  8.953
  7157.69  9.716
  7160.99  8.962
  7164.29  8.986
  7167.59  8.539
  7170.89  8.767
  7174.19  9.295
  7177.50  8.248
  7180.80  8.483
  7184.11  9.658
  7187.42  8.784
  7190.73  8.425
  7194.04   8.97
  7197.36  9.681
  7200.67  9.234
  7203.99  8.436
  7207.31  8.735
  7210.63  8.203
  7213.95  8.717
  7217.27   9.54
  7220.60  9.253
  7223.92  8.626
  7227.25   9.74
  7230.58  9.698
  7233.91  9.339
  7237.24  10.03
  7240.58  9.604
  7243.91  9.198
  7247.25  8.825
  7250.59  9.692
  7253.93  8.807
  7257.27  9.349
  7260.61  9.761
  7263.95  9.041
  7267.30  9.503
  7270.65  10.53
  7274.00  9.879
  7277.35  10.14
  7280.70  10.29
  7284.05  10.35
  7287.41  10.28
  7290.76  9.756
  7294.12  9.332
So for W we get 0.06 mag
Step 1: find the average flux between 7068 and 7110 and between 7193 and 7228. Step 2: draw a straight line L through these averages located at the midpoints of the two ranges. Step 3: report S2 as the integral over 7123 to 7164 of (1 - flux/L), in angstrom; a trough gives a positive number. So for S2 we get 2.5 angstrom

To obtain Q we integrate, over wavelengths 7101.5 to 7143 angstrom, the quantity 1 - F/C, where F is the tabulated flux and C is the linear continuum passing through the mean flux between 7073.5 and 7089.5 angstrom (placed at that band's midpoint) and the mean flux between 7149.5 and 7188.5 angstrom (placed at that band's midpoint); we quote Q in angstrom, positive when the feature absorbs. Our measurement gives 1.2 angstrom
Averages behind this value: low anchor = 9.45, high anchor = 8.86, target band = 8.92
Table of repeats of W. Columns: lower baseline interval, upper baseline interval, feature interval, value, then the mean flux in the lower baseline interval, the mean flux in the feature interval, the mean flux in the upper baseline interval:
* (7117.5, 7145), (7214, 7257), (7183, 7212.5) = 0.03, 8.69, 8.89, 9.34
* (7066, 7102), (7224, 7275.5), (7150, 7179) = 0.07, 9.41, 8.84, 9.5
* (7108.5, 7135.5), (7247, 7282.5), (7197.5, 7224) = 0.06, 9.08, 8.91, 9.66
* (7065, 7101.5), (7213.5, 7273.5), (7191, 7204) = 0.04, 9.43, 9.09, 9.43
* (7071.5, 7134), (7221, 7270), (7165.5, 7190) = 0.06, 9.23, 8.81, 9.39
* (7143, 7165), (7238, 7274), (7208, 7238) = 0.01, 8.8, 9.2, 9.47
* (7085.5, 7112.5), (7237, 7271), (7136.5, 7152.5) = 0.13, 9.3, 8.29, 9.42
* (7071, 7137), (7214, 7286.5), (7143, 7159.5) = 0.07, 9.19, 8.74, 9.57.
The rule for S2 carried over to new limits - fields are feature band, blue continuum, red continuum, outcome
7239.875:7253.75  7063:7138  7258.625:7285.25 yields 0.80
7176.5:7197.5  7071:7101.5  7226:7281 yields 1.44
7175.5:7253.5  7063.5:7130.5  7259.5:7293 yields 5.19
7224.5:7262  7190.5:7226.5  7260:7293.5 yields 0.04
